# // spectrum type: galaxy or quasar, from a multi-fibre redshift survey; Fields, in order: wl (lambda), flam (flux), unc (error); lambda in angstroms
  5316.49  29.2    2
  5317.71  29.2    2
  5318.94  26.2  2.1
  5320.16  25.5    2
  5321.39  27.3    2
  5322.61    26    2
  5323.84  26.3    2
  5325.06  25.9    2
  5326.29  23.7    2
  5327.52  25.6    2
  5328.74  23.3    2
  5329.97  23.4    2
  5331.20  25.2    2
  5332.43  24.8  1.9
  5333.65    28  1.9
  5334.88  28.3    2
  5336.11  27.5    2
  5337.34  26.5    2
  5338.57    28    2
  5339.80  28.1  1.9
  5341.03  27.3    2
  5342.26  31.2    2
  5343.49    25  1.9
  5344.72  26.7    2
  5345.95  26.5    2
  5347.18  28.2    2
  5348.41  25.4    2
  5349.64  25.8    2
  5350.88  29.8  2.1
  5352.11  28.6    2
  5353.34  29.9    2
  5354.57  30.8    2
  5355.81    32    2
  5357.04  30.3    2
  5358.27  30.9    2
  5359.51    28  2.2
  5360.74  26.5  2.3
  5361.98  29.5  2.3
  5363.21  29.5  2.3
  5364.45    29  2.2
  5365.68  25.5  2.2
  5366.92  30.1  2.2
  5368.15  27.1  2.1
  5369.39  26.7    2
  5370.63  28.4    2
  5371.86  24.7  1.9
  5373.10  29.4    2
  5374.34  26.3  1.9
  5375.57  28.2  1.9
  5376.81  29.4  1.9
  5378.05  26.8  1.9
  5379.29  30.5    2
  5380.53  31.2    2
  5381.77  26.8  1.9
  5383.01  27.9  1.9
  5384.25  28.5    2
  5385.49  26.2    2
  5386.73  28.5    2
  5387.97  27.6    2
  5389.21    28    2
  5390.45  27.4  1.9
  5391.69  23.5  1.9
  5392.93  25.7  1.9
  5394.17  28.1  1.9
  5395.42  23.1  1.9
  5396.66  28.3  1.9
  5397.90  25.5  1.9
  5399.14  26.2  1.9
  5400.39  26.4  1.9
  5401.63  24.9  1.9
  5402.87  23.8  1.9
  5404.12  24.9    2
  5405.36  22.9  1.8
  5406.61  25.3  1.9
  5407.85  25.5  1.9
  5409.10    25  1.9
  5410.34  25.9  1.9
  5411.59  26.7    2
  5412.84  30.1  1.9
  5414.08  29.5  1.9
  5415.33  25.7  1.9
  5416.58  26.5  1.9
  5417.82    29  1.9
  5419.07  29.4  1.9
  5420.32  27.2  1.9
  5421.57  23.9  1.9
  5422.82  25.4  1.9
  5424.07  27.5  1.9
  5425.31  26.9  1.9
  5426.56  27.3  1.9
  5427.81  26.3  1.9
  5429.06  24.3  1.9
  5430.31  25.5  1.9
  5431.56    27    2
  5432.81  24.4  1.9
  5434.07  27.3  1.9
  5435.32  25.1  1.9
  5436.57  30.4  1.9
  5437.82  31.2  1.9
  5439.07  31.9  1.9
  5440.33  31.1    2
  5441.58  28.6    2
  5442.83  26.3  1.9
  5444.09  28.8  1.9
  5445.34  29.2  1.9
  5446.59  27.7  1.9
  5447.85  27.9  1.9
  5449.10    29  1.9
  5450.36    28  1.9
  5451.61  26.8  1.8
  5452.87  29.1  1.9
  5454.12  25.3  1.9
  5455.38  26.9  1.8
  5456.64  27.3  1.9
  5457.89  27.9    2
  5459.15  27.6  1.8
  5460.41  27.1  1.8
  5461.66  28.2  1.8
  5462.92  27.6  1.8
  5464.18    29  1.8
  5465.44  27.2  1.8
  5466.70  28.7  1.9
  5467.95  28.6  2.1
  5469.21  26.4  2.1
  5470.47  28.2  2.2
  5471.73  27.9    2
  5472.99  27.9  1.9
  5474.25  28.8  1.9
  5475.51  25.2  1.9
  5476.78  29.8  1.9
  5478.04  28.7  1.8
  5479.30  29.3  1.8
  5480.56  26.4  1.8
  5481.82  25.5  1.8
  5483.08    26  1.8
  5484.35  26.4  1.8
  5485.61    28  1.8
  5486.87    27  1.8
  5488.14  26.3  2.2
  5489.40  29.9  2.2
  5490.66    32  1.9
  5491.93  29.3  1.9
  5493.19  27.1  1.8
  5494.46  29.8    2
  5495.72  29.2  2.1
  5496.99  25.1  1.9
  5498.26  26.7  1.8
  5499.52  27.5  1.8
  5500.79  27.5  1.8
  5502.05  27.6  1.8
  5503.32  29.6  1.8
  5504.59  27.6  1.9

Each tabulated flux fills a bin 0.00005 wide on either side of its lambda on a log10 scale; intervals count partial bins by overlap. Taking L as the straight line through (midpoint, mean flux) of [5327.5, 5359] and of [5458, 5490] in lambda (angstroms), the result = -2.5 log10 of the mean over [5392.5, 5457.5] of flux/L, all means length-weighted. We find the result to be 0.03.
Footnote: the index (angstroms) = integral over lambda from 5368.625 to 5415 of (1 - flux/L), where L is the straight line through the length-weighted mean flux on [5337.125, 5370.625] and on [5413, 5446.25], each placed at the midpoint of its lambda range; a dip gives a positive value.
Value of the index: 1.8 angstroms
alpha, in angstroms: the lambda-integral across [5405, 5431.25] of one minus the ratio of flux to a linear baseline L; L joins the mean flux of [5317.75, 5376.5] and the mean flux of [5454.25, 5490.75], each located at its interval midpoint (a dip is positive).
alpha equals 1.0 angstroms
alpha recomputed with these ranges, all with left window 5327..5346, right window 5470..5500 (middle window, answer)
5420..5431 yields 0.5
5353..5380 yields -1.8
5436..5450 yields -0.9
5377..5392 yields -0.5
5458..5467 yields -0.1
